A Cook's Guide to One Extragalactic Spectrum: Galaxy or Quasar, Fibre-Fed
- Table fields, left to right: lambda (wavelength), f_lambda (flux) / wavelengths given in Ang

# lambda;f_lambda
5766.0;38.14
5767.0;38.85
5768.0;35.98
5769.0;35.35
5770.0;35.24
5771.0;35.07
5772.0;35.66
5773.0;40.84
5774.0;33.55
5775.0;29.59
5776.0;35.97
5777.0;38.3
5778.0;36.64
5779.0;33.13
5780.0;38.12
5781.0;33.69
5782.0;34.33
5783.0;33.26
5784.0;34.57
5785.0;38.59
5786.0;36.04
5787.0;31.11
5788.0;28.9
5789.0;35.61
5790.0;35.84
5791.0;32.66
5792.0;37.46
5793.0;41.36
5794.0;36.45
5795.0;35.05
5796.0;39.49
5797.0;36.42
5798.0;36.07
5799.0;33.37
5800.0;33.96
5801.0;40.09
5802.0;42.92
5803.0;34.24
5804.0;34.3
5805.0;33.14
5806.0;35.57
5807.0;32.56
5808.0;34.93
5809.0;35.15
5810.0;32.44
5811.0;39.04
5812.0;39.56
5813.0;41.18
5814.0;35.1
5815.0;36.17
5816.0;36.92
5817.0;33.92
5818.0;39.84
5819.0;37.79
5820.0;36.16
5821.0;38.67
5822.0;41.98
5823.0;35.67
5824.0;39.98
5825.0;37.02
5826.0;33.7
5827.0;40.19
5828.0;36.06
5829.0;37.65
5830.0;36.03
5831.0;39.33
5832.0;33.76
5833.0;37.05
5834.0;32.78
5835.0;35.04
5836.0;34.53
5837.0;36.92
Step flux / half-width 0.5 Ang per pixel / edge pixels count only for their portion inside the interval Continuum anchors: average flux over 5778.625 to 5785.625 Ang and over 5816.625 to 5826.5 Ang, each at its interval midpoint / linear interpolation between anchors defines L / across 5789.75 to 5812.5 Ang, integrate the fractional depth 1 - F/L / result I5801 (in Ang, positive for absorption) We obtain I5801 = 0.06 Ang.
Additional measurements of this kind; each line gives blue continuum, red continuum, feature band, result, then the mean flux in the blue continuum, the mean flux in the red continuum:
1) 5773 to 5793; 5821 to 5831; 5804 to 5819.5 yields 0.27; 34.9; 37.7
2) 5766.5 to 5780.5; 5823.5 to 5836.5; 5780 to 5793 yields 0.45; 35.9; 36.4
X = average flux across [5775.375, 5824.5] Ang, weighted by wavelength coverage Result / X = 36.2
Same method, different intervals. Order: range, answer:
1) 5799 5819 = 36.3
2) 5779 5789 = 34.3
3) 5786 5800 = 35.3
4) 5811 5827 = 37.7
